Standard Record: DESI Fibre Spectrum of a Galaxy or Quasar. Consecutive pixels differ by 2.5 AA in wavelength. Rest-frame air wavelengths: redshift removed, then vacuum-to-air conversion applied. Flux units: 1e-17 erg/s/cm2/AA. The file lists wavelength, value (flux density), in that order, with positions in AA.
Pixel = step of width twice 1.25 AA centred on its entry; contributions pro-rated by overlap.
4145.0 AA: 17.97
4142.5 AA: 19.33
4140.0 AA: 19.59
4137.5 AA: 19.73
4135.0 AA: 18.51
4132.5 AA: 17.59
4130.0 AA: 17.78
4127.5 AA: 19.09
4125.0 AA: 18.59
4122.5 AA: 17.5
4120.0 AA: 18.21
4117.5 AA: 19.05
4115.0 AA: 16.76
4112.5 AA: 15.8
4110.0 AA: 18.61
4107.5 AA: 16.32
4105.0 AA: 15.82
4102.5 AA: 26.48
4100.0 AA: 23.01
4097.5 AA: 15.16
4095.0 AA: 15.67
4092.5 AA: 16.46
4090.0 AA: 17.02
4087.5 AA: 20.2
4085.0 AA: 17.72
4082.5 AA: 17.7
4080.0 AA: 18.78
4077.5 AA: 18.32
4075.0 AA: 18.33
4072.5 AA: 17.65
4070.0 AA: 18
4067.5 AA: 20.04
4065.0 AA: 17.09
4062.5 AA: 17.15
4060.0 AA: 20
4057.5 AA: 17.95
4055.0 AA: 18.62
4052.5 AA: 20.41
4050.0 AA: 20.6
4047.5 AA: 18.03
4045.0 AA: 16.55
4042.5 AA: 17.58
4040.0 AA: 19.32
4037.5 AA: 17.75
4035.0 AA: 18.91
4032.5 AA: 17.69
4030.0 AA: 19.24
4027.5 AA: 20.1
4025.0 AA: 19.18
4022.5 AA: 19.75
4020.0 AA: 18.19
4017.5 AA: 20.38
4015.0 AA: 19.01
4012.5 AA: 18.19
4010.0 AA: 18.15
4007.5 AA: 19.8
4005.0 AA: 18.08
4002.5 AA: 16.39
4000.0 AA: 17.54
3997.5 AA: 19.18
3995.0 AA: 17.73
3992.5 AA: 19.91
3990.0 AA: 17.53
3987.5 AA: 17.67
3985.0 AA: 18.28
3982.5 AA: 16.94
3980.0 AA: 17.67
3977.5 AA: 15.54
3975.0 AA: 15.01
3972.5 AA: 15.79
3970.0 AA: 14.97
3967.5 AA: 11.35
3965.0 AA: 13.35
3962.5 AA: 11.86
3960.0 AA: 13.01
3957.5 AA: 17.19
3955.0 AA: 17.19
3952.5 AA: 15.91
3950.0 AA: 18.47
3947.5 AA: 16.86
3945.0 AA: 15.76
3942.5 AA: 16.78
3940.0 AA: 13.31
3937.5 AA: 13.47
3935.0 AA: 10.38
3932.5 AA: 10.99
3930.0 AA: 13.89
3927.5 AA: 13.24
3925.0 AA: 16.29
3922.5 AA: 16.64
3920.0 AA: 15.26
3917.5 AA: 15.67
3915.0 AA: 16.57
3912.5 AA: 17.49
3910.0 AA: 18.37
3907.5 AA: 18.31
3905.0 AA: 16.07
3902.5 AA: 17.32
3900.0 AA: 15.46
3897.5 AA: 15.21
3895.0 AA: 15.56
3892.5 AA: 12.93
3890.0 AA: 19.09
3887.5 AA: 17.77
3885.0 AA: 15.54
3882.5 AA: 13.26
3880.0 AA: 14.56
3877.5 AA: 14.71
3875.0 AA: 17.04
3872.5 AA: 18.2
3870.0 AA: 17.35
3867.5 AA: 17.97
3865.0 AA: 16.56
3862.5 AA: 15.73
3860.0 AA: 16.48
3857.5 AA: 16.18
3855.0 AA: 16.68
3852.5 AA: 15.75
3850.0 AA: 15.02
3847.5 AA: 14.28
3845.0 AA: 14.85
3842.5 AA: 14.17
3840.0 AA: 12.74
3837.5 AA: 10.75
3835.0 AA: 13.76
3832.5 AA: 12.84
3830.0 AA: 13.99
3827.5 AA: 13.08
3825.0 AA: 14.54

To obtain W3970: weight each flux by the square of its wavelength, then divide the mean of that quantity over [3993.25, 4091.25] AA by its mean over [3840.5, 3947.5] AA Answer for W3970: 1.28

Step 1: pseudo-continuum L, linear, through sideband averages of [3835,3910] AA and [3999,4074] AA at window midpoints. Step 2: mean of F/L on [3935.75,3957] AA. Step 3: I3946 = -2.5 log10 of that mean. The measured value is 0.08 mag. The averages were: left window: 15.7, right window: 18.6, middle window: 15.9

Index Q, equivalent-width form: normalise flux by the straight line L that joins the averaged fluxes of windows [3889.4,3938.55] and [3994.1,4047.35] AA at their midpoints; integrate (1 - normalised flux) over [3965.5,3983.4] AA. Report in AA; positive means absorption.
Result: 2.0 AA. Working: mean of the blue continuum 15.4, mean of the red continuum 18.5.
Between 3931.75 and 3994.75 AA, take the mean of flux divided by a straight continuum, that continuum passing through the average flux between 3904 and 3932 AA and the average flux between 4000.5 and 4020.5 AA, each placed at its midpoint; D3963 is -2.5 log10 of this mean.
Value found 0.118 mag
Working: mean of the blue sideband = 16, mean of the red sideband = 18.5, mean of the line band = 15.5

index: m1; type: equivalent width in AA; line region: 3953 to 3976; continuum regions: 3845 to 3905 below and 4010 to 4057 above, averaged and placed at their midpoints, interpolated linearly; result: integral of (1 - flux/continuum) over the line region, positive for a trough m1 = 4.10 AA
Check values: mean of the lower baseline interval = 16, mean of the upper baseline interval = 18.8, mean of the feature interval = 14.5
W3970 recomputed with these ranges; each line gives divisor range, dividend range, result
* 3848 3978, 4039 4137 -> 1.28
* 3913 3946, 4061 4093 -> 1.34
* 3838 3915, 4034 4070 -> 1.27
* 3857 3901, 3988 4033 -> 1.24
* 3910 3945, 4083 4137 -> 1.35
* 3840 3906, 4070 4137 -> 1.29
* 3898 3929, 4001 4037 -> 1.21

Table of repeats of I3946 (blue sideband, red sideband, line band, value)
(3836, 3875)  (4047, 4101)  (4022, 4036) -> -0.08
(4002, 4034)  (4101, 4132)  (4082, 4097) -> 0.07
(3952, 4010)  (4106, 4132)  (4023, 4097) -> -0.07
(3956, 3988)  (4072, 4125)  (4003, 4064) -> -0.13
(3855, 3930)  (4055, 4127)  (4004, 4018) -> -0.09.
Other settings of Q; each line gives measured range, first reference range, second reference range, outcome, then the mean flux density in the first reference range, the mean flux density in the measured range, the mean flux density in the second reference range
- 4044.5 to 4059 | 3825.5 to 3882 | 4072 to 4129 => -1.0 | 15.1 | 18.8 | 18.2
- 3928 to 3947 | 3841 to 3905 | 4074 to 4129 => 3.4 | 15.9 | 13.6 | 18.2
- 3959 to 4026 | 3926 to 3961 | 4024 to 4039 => 0.1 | 14.8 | 17.1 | 18.8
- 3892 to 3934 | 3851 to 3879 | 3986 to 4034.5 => 3.9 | 16.6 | 15.6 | 18.6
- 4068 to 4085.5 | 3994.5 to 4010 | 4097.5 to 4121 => 0.3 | 18.1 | 18.2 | 18.7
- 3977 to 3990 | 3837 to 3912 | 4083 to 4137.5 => -0.3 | 15.9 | 17.3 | 18.2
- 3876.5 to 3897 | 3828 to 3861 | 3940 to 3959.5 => -0.3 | 14.4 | 15.4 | 16.5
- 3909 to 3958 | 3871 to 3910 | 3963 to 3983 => 0.1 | 16.2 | 15.4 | 14.9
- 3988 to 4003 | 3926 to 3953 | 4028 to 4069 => -1.4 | 14.4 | 18.1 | 18.6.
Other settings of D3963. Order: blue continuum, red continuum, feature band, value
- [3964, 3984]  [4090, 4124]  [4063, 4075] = -0.06 mag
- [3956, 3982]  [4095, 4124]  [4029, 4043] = -0.13 mag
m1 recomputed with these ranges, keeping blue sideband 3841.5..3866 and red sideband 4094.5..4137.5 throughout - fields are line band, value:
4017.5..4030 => -1.5 AA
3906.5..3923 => -0.7 AA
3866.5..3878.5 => -1.0 AA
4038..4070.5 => -1.6 AA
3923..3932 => 1.1 AA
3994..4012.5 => -1.1 AA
